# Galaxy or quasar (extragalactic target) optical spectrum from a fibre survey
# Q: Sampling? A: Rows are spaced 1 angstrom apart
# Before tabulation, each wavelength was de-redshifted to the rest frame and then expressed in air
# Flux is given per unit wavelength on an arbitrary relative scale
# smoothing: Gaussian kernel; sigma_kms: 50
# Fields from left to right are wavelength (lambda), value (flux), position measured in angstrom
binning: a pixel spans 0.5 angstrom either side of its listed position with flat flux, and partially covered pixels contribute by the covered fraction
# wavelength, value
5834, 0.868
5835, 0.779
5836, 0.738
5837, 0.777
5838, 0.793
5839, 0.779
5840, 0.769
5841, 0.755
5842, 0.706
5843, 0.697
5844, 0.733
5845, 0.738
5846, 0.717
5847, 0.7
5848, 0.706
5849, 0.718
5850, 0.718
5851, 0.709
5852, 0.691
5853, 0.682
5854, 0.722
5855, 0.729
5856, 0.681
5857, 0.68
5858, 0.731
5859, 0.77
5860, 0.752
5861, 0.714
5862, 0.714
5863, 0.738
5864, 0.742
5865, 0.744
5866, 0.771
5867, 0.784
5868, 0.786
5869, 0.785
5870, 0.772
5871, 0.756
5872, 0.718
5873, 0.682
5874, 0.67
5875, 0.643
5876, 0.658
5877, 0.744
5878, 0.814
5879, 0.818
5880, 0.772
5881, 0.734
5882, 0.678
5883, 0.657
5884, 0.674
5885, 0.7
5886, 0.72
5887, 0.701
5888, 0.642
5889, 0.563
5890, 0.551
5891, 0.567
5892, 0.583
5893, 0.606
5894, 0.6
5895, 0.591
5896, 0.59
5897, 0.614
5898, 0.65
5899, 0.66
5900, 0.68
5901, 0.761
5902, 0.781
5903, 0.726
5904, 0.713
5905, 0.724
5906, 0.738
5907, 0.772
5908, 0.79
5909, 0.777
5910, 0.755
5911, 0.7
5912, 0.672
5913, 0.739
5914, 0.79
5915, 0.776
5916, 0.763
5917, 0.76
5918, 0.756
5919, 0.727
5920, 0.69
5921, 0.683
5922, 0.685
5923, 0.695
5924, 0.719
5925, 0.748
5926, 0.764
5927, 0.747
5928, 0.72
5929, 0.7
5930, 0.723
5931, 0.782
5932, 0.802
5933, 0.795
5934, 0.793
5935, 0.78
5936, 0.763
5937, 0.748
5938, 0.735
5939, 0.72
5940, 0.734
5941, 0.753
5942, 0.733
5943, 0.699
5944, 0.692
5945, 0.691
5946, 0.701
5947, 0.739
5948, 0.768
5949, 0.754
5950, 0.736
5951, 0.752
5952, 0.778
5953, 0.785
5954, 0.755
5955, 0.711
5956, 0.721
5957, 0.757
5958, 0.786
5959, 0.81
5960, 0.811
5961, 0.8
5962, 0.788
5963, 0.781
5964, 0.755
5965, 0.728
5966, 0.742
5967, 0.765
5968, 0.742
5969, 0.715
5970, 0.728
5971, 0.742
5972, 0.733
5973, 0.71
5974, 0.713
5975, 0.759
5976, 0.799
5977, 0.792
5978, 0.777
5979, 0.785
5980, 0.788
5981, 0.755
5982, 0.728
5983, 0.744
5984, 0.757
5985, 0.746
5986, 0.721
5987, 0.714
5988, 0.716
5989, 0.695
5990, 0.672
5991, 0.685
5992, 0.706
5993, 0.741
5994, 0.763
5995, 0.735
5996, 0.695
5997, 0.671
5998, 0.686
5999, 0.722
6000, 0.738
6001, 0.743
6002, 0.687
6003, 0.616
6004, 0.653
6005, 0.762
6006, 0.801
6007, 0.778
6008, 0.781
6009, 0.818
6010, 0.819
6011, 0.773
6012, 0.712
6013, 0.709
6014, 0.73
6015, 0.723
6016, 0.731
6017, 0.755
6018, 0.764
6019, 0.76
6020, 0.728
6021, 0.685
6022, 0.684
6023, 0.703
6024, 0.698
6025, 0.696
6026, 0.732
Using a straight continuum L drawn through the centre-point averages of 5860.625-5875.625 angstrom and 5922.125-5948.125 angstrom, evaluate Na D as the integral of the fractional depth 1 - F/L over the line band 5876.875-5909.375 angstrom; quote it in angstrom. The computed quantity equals 2.2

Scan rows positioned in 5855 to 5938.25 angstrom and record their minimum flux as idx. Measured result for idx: 0.551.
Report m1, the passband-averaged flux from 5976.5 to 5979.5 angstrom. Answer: 0.785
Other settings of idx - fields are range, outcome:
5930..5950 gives 0.691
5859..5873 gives 0.682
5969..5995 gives 0.672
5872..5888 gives 0.642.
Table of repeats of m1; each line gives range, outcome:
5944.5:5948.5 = 0.725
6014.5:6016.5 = 0.727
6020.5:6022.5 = 0.685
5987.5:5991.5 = 0.692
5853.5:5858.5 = 0.709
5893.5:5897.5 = 0.599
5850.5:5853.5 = 0.694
